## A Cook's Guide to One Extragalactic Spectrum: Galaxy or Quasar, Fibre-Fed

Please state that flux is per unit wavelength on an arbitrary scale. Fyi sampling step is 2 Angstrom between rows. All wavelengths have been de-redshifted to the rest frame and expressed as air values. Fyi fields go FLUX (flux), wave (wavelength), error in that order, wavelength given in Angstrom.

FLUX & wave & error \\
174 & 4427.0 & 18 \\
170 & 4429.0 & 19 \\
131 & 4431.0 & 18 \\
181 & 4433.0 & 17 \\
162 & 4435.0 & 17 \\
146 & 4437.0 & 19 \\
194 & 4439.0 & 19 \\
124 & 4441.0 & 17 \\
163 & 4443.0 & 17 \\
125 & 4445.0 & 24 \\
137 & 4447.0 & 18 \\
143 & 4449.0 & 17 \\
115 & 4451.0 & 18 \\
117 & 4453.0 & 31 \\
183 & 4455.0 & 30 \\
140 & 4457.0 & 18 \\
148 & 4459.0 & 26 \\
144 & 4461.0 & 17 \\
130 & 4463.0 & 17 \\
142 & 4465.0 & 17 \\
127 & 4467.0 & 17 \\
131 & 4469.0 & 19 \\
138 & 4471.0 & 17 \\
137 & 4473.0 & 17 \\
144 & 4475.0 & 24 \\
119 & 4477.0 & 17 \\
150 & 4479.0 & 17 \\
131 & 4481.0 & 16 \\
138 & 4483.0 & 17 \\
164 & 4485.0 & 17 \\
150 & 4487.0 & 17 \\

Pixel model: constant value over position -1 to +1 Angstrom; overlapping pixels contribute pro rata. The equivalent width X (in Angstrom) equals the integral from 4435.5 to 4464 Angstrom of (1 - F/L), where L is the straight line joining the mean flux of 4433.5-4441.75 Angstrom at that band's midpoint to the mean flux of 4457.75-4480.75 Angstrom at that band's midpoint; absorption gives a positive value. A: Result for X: 1.3 Angstrom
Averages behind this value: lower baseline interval 159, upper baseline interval 137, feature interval 144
